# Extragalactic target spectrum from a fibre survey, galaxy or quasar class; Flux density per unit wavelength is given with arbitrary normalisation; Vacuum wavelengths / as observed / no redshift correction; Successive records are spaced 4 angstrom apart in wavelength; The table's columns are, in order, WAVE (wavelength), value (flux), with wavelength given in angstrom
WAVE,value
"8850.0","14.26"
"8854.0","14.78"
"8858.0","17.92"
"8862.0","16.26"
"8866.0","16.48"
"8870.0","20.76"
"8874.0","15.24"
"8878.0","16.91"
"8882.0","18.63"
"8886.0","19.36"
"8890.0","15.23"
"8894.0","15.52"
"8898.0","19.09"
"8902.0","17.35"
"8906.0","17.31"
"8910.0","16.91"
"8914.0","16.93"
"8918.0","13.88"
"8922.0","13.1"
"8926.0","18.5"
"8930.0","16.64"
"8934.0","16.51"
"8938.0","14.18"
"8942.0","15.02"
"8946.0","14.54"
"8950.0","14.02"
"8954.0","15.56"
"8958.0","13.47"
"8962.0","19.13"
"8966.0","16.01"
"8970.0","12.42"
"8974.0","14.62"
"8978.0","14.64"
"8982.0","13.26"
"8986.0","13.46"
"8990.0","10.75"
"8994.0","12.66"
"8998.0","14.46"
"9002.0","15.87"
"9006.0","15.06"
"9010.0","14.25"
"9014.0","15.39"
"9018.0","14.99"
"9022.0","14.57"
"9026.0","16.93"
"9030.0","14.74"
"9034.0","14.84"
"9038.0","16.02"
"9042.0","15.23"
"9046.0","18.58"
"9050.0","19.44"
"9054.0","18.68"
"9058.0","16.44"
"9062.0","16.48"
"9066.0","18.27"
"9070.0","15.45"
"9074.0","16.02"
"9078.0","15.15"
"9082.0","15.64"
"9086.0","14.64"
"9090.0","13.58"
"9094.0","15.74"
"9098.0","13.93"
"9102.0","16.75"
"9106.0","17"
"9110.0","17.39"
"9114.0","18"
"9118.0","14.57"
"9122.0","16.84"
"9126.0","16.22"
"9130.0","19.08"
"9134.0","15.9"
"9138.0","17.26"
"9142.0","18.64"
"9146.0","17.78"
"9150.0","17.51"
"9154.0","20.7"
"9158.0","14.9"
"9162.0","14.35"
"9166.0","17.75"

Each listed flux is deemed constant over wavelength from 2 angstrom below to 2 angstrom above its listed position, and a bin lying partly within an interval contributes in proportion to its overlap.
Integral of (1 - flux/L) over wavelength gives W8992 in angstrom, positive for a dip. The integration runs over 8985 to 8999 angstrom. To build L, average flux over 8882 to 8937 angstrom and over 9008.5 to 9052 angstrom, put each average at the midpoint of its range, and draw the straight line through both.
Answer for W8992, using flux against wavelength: 3.0 angstrom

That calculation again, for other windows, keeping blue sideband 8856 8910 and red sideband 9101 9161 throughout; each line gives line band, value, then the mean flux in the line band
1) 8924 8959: 3.8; 15.4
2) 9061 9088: 2.0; 15.9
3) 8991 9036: 6.5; 14.8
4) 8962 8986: 3.8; 14.5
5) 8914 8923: 1.6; 14.3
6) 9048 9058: -0.7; 18.5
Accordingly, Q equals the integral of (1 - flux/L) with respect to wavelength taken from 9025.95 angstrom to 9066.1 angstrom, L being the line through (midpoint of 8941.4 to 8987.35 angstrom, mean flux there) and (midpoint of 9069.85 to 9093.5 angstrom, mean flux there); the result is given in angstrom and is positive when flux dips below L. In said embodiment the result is -4.9 angstrom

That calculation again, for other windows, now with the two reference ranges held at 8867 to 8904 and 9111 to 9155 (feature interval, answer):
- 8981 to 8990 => 2.4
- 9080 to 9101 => 3.2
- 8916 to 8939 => 2.6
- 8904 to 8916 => 0.3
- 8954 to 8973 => 2.4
